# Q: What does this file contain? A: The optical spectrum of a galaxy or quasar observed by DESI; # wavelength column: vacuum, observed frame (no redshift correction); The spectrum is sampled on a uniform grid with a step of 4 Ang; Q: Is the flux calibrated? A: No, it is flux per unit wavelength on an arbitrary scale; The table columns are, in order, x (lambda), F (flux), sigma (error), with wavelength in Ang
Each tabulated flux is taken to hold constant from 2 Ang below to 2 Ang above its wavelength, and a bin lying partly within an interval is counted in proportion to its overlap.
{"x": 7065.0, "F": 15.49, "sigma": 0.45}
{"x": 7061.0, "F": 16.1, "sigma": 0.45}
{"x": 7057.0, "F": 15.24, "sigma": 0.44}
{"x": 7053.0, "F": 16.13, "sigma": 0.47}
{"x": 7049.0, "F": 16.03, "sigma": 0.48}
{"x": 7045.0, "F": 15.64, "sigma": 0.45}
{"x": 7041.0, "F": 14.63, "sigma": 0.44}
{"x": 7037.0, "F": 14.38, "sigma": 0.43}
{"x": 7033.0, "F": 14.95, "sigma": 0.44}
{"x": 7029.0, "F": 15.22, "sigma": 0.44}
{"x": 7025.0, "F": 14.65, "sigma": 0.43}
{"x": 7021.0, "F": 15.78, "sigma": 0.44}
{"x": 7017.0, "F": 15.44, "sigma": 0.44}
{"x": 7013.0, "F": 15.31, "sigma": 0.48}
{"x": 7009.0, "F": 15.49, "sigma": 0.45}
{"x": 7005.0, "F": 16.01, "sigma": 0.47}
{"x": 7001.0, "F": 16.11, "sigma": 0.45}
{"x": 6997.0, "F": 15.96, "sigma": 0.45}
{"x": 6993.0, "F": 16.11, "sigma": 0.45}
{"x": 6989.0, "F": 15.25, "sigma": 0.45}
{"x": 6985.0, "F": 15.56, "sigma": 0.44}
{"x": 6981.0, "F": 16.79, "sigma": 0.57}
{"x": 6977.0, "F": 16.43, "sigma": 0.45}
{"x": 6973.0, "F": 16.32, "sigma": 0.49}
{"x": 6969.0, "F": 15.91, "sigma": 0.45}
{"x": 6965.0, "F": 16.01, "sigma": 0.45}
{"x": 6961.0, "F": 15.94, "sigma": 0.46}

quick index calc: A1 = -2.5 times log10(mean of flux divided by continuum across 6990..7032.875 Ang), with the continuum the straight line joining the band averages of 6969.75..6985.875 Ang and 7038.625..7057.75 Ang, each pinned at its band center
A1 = 0.02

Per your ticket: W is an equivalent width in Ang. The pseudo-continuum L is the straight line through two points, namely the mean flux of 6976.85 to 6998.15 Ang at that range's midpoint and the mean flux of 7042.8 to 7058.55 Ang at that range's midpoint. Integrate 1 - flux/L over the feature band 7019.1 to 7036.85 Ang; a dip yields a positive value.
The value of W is 0.9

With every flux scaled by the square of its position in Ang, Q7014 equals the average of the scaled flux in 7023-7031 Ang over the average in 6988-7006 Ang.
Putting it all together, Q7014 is 0.95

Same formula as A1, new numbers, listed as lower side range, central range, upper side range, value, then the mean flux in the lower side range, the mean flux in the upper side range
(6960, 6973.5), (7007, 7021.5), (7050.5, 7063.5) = 0.03 mag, 16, 15.8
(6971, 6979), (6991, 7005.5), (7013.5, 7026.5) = -0.02 mag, 16.4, 15.3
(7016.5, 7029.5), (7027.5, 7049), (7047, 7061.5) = 0.03 mag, 15.3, 15.9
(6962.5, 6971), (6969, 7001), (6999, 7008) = -0.01 mag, 16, 16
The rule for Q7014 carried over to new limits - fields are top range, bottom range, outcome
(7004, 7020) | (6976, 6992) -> 0.98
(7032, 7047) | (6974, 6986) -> 0.93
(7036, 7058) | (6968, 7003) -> 0.98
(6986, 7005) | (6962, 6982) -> 0.98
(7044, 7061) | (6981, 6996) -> 1.02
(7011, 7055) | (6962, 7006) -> 0.97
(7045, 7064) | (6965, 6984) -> 0.99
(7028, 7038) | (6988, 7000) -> 0.95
